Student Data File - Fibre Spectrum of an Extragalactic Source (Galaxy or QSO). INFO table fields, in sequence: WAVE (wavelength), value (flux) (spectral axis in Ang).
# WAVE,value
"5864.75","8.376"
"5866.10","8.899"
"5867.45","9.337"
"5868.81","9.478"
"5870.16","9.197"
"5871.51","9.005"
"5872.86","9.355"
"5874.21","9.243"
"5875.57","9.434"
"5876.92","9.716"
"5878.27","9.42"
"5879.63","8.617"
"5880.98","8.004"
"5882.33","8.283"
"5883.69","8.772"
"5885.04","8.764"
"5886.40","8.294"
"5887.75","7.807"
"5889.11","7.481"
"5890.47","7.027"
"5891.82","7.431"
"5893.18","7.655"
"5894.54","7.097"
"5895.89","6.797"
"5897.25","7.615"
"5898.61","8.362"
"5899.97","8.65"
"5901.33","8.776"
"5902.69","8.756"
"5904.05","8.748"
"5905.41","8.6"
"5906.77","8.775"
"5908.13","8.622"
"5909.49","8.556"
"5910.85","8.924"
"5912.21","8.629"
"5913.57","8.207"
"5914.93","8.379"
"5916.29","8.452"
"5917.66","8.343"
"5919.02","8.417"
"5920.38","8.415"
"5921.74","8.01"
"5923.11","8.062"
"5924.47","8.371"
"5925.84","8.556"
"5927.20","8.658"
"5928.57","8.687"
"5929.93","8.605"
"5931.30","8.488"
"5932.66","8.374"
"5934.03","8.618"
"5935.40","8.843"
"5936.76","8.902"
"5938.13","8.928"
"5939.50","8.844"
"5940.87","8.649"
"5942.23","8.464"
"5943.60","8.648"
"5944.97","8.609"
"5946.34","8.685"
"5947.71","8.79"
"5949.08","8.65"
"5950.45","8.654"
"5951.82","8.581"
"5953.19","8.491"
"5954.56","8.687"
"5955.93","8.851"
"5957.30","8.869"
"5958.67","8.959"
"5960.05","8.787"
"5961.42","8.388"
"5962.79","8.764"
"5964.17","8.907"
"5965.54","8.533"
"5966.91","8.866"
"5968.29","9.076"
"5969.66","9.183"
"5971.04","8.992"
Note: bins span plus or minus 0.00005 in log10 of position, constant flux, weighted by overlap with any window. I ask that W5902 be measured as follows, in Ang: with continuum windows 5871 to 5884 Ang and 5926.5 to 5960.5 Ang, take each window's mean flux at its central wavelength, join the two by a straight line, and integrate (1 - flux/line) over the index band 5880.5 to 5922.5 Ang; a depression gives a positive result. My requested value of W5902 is 3.1 Ang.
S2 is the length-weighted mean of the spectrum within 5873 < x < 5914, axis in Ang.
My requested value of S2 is 8.38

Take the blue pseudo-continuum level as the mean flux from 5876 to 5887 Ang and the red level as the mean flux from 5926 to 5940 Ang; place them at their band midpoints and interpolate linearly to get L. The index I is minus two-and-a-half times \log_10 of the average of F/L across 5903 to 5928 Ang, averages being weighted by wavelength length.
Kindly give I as 0.03 mag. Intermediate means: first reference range 8.75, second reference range 8.69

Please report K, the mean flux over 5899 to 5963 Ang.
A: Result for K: 8.61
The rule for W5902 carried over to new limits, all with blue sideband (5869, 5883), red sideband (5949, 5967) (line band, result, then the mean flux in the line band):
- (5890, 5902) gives 1.7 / 7.72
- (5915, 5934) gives 0.9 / 8.42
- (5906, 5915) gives 0.3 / 8.6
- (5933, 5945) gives 0.1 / 8.72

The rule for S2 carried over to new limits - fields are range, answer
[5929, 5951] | 8.67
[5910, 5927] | 8.41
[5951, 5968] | 8.73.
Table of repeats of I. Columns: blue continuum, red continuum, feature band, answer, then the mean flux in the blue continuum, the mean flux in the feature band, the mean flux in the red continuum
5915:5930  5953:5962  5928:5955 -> -0.01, 8.41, 8.66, 8.74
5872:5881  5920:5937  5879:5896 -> 0.15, 9.19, 7.88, 8.5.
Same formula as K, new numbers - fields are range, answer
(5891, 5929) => 8.3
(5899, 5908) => 8.7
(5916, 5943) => 8.54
